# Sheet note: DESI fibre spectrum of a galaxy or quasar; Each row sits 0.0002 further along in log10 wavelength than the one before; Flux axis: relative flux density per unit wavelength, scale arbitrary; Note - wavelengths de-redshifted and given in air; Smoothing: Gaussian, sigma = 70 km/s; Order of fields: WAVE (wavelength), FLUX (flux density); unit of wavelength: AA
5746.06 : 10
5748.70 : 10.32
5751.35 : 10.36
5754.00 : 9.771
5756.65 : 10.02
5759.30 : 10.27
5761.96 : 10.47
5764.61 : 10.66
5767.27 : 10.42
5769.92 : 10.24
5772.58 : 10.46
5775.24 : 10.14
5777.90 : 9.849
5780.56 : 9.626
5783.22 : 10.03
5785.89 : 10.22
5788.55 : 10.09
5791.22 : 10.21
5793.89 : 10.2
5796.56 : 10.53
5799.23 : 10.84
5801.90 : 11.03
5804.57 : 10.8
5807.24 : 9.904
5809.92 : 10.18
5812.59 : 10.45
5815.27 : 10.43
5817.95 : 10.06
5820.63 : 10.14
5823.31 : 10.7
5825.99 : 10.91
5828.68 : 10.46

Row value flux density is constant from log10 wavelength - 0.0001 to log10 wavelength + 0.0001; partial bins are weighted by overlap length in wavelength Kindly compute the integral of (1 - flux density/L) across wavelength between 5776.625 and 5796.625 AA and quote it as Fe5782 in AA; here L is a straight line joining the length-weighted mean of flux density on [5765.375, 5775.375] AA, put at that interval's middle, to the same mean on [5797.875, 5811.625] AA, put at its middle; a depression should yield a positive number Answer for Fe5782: 0.73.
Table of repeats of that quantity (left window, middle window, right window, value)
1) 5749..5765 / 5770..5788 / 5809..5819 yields 0.3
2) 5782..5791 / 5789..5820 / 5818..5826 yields -0.4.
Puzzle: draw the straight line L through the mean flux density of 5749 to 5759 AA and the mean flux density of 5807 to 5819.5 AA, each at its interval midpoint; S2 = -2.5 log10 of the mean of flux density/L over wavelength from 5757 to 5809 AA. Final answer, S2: -0.02 mag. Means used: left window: 10.1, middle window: 10.3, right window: 10.2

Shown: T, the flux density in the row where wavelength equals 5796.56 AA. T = 10.53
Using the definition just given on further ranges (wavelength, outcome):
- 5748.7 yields 10.32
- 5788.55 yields 10.09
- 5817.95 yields 10.06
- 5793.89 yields 10.2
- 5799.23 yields 10.84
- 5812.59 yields 10.45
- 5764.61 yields 10.66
